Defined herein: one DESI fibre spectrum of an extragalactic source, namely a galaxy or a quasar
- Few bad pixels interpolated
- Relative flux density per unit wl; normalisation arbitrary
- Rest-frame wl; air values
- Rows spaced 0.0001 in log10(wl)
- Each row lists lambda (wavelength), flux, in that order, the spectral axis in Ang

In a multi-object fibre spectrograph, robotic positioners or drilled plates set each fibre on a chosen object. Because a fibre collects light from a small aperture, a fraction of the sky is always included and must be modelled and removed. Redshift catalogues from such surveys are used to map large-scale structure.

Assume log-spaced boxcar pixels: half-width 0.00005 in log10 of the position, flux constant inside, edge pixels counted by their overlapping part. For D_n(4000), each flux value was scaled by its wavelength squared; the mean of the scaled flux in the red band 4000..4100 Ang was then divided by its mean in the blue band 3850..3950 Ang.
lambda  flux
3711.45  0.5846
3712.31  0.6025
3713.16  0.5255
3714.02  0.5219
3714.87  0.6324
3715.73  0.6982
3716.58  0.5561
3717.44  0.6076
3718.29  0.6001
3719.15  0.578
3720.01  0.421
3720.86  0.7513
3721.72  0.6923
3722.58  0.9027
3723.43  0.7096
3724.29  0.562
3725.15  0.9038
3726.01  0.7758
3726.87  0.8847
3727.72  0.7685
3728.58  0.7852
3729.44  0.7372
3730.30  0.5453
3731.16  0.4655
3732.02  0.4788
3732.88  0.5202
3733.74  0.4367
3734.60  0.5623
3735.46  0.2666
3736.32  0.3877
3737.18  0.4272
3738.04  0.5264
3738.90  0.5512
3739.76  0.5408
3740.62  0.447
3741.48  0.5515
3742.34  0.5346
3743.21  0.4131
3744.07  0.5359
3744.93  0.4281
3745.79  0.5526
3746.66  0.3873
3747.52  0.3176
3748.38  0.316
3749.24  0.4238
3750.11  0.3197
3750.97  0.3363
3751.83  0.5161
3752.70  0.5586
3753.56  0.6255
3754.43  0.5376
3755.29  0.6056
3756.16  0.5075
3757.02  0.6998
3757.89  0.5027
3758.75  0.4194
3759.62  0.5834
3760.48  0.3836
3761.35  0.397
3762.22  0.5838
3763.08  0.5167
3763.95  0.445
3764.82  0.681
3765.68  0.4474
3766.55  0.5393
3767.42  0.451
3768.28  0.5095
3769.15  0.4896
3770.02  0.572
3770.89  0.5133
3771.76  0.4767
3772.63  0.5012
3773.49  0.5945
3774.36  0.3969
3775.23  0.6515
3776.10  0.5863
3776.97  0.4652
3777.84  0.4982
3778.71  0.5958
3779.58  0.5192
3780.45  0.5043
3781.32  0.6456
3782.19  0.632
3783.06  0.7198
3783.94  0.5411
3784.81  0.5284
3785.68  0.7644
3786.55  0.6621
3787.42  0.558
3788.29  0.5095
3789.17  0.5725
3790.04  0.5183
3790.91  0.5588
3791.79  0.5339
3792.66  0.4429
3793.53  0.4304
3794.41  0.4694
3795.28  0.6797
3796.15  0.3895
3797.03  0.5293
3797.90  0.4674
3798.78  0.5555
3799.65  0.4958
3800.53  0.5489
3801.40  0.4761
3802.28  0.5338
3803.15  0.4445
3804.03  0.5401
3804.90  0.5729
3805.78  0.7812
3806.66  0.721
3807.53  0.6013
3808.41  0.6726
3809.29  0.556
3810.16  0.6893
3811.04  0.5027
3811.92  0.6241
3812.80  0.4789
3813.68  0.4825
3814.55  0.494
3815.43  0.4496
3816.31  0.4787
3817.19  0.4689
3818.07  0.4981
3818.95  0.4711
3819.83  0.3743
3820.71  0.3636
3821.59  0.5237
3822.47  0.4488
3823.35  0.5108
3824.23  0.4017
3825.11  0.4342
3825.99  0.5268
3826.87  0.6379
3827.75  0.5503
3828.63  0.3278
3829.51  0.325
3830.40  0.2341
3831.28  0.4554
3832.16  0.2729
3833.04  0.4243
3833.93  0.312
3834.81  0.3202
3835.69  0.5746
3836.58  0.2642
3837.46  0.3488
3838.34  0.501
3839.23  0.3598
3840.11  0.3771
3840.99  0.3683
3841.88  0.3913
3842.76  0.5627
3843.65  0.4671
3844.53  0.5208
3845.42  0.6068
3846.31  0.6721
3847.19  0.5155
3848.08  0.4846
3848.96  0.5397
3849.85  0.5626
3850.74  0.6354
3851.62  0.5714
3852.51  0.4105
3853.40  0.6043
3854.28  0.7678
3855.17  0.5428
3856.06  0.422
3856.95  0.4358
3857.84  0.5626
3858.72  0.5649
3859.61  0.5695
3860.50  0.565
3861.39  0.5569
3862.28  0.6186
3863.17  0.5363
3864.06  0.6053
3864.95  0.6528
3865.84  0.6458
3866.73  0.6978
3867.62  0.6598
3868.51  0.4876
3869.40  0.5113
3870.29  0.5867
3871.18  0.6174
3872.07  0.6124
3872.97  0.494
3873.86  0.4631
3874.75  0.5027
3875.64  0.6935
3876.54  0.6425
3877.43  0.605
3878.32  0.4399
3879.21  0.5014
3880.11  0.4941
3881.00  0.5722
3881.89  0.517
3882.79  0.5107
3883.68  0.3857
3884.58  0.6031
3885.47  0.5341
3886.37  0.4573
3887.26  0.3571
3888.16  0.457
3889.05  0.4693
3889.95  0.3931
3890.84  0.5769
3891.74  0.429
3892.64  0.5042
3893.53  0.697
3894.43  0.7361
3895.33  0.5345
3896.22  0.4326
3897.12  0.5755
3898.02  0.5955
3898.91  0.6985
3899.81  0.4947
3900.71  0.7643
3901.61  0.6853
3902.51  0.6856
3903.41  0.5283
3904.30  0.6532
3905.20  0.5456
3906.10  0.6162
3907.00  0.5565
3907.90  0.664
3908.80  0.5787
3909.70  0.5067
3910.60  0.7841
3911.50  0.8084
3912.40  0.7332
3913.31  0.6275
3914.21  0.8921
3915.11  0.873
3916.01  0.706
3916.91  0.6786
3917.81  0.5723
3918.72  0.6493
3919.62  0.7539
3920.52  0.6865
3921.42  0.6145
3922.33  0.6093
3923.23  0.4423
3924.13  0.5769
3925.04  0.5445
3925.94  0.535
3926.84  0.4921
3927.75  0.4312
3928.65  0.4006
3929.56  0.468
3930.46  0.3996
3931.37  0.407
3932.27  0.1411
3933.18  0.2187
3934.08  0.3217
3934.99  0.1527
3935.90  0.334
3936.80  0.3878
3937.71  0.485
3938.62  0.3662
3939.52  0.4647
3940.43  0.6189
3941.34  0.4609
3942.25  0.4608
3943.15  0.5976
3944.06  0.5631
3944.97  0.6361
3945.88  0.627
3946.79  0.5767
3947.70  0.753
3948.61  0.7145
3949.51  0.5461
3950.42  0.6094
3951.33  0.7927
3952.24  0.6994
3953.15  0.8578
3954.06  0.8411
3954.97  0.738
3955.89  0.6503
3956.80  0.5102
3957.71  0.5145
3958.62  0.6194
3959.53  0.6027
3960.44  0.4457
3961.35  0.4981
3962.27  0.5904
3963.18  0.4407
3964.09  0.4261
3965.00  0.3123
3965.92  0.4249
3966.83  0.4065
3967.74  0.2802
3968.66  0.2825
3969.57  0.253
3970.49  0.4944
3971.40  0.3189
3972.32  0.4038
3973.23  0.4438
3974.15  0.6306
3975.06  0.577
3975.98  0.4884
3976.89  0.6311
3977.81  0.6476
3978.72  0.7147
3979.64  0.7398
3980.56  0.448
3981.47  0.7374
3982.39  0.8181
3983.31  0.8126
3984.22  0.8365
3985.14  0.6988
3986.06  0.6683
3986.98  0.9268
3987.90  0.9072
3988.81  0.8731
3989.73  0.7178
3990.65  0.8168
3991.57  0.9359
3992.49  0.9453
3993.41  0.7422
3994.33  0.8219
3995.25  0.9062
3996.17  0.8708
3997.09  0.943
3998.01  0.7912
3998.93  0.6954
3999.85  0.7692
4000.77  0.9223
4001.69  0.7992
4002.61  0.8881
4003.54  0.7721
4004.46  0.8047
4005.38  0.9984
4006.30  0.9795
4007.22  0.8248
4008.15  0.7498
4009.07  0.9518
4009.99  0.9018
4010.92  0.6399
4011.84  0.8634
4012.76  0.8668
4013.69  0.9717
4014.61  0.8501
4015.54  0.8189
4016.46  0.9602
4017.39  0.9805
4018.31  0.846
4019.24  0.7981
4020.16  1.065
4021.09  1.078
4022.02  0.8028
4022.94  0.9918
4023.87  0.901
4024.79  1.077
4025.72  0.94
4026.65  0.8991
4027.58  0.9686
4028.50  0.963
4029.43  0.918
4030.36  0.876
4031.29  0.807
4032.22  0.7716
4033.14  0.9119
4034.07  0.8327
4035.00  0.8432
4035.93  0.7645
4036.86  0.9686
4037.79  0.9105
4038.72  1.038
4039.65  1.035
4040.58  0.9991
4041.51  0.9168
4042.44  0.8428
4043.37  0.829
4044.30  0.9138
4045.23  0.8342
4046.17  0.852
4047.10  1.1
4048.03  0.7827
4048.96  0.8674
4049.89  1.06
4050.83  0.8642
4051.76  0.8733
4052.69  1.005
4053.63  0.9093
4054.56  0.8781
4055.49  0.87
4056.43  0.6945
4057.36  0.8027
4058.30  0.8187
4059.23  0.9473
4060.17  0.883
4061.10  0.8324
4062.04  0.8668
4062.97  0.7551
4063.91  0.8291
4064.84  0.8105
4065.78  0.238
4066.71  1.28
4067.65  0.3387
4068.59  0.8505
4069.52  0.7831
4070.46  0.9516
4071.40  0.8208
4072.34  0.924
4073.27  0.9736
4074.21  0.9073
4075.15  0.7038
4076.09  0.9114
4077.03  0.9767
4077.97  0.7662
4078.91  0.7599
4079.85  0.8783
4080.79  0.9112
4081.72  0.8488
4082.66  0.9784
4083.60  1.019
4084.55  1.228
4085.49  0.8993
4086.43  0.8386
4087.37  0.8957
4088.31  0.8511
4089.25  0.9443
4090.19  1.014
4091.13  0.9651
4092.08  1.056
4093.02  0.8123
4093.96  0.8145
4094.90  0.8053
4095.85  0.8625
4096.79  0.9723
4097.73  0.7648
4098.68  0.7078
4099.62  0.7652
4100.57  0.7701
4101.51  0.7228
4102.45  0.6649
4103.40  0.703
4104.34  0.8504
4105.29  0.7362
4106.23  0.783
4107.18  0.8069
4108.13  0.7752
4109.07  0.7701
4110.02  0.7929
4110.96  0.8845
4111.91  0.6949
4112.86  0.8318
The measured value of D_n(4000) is 1.71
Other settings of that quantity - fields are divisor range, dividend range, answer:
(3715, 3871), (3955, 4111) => 1.72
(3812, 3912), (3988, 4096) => 1.83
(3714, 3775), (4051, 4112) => 1.85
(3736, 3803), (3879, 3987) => 1.18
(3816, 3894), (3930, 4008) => 1.31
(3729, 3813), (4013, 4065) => 1.96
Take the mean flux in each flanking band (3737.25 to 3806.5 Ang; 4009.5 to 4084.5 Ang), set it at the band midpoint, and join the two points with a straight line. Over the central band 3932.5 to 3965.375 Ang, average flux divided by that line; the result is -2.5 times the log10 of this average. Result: 0.367 mag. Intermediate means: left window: 0.521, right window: 0.881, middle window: 0.538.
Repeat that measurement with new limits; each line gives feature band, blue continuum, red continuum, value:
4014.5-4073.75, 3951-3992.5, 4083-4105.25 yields -0.16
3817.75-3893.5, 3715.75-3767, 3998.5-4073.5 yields 0.32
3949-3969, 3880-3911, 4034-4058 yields 0.26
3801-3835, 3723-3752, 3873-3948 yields 0.10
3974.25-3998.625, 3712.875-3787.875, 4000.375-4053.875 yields 0.11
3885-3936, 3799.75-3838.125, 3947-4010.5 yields 0.08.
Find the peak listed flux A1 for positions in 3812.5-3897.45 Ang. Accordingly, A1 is 0.7678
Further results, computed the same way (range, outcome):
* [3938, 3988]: 0.9268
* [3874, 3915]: 0.8921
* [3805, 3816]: 0.7812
